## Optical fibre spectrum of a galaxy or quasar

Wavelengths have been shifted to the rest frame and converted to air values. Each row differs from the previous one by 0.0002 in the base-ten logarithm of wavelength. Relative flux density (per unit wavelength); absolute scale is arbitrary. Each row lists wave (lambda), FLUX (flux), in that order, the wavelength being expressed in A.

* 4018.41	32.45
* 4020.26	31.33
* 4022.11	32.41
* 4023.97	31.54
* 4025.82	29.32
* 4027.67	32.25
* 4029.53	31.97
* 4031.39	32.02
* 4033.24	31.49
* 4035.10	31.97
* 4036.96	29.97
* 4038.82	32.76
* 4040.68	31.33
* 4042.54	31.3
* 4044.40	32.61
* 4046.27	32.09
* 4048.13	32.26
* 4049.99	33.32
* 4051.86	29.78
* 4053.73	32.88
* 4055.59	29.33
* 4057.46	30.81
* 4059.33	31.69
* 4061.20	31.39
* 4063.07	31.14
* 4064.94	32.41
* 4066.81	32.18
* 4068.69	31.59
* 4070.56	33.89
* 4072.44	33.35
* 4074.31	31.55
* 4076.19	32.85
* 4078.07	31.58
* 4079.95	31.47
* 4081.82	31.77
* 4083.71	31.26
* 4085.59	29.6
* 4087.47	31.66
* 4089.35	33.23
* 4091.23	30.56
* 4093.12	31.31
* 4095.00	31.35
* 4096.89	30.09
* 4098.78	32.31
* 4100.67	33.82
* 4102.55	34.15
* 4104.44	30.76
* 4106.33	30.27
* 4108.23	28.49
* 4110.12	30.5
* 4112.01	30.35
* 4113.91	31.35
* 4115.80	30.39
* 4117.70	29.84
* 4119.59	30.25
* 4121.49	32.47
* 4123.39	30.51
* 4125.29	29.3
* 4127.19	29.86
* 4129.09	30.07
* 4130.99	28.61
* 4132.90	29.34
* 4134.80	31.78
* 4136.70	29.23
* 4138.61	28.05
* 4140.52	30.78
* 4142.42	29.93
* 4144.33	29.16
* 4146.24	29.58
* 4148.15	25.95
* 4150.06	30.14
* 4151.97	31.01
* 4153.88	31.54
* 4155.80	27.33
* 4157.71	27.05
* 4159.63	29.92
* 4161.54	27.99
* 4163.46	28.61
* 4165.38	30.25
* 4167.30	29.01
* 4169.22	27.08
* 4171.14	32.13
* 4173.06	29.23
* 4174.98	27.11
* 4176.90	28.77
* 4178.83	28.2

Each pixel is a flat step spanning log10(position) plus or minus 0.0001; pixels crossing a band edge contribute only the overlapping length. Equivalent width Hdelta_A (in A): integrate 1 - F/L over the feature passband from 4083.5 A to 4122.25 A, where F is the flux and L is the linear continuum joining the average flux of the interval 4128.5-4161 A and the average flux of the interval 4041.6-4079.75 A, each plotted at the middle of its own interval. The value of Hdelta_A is -0.65 A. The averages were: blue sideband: 31.9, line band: 31.1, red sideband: 29.4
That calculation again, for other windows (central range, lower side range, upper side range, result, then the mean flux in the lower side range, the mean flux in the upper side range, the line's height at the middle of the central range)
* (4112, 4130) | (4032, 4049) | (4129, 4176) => -0.31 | 31.8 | 29.2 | 29.9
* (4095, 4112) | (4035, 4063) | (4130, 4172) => -0.51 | 31.5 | 29.3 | 30.3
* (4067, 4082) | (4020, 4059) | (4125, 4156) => -0.68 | 31.6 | 29.6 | 30.9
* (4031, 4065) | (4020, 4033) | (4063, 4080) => 0.34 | 31.6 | 32.3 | 31.9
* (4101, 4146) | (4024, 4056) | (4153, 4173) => -0.57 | 31.6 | 29.1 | 29.9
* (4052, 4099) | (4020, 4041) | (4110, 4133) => -1.09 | 31.5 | 30.2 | 30.9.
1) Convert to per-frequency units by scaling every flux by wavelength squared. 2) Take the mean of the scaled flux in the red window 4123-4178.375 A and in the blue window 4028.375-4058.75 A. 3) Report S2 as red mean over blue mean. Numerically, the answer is 0.98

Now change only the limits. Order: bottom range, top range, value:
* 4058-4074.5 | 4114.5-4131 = 0.97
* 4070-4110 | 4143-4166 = 0.95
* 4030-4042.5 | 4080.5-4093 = 1.02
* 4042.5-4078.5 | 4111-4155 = 0.97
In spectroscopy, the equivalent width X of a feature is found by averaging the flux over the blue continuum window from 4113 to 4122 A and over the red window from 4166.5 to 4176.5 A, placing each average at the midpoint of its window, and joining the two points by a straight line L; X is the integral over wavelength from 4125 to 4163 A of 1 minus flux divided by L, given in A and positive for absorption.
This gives 0.7 A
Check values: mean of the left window 30.8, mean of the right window 28.9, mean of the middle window 29.3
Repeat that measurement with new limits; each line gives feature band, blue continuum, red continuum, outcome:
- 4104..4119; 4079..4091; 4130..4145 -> 0.15 A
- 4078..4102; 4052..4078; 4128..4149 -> -0.46 A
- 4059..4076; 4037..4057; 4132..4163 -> -0.55 A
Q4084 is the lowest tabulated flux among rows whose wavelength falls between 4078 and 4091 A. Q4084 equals 29.6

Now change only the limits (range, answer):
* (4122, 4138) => 28.61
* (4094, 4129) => 28.49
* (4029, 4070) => 29.33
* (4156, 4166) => 27.05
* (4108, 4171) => 25.95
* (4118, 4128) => 29.3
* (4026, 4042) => 29.97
